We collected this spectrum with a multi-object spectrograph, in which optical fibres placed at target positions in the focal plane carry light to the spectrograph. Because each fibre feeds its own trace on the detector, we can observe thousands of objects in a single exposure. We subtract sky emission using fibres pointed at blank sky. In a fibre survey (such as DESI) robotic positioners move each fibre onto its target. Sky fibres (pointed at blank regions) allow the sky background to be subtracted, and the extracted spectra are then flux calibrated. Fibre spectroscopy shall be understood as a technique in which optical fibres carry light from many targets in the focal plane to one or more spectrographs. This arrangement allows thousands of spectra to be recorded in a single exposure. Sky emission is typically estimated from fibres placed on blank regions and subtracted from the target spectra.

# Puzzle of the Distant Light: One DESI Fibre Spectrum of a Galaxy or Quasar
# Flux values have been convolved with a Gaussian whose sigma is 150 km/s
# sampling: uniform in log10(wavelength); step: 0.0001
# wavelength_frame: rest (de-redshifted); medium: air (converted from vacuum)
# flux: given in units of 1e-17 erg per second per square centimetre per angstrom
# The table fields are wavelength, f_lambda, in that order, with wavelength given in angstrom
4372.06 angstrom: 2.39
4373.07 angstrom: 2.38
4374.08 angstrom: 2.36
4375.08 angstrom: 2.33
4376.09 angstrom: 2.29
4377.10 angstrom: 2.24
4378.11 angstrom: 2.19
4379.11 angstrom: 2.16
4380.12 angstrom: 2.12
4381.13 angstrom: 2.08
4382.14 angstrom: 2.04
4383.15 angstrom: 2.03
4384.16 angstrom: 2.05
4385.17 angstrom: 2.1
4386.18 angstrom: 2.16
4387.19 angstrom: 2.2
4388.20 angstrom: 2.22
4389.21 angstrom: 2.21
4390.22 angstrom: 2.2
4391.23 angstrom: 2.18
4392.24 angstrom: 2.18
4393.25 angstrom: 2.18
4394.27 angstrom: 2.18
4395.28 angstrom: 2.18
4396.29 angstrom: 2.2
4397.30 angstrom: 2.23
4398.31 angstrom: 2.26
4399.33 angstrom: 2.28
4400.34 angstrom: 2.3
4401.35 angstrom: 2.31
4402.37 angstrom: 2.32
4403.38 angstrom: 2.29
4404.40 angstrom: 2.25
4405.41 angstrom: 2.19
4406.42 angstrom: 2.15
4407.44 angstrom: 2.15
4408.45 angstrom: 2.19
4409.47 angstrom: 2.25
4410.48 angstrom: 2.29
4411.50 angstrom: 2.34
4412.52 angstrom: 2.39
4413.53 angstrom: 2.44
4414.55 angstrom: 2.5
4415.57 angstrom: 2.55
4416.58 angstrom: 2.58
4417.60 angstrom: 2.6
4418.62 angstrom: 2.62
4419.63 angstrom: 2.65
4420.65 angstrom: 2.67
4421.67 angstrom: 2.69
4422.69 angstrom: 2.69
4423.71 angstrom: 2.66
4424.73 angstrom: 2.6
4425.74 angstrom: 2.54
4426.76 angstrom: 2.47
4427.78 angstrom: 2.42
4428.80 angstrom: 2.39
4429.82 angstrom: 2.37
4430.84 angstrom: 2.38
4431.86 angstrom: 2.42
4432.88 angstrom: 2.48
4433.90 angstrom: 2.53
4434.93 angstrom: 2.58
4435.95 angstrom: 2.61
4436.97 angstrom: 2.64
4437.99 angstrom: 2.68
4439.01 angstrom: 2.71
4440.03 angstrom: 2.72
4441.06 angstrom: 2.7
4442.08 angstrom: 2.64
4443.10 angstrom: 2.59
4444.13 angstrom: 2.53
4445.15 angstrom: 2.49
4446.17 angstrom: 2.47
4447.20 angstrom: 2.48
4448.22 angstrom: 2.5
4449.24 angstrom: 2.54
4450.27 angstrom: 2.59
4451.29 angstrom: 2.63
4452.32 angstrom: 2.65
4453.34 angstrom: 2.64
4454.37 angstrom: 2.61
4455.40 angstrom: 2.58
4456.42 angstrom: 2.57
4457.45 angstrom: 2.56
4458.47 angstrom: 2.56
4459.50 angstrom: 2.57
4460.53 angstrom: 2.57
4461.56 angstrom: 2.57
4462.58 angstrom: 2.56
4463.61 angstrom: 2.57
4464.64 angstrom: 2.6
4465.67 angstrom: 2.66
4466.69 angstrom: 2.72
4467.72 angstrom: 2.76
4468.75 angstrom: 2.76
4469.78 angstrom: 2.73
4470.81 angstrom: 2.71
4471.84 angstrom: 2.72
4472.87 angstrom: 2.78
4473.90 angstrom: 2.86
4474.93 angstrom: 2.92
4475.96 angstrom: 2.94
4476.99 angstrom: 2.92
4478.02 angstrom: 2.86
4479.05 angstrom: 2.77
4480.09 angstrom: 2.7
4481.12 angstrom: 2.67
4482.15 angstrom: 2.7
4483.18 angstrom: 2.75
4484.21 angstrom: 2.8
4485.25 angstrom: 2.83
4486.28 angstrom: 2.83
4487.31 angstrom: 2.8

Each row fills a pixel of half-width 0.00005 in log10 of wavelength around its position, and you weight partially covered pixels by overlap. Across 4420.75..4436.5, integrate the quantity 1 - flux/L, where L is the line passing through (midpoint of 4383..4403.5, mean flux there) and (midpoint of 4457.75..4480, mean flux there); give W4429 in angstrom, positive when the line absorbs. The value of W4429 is -0.5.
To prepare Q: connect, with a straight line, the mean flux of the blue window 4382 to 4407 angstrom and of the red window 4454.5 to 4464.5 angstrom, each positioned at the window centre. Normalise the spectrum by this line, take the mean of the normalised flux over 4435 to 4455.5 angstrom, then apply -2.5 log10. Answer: -0.05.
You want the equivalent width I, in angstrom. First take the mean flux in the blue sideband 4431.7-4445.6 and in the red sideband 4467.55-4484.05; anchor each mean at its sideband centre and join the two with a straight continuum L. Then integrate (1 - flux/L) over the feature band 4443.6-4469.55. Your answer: 0.9 angstrom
